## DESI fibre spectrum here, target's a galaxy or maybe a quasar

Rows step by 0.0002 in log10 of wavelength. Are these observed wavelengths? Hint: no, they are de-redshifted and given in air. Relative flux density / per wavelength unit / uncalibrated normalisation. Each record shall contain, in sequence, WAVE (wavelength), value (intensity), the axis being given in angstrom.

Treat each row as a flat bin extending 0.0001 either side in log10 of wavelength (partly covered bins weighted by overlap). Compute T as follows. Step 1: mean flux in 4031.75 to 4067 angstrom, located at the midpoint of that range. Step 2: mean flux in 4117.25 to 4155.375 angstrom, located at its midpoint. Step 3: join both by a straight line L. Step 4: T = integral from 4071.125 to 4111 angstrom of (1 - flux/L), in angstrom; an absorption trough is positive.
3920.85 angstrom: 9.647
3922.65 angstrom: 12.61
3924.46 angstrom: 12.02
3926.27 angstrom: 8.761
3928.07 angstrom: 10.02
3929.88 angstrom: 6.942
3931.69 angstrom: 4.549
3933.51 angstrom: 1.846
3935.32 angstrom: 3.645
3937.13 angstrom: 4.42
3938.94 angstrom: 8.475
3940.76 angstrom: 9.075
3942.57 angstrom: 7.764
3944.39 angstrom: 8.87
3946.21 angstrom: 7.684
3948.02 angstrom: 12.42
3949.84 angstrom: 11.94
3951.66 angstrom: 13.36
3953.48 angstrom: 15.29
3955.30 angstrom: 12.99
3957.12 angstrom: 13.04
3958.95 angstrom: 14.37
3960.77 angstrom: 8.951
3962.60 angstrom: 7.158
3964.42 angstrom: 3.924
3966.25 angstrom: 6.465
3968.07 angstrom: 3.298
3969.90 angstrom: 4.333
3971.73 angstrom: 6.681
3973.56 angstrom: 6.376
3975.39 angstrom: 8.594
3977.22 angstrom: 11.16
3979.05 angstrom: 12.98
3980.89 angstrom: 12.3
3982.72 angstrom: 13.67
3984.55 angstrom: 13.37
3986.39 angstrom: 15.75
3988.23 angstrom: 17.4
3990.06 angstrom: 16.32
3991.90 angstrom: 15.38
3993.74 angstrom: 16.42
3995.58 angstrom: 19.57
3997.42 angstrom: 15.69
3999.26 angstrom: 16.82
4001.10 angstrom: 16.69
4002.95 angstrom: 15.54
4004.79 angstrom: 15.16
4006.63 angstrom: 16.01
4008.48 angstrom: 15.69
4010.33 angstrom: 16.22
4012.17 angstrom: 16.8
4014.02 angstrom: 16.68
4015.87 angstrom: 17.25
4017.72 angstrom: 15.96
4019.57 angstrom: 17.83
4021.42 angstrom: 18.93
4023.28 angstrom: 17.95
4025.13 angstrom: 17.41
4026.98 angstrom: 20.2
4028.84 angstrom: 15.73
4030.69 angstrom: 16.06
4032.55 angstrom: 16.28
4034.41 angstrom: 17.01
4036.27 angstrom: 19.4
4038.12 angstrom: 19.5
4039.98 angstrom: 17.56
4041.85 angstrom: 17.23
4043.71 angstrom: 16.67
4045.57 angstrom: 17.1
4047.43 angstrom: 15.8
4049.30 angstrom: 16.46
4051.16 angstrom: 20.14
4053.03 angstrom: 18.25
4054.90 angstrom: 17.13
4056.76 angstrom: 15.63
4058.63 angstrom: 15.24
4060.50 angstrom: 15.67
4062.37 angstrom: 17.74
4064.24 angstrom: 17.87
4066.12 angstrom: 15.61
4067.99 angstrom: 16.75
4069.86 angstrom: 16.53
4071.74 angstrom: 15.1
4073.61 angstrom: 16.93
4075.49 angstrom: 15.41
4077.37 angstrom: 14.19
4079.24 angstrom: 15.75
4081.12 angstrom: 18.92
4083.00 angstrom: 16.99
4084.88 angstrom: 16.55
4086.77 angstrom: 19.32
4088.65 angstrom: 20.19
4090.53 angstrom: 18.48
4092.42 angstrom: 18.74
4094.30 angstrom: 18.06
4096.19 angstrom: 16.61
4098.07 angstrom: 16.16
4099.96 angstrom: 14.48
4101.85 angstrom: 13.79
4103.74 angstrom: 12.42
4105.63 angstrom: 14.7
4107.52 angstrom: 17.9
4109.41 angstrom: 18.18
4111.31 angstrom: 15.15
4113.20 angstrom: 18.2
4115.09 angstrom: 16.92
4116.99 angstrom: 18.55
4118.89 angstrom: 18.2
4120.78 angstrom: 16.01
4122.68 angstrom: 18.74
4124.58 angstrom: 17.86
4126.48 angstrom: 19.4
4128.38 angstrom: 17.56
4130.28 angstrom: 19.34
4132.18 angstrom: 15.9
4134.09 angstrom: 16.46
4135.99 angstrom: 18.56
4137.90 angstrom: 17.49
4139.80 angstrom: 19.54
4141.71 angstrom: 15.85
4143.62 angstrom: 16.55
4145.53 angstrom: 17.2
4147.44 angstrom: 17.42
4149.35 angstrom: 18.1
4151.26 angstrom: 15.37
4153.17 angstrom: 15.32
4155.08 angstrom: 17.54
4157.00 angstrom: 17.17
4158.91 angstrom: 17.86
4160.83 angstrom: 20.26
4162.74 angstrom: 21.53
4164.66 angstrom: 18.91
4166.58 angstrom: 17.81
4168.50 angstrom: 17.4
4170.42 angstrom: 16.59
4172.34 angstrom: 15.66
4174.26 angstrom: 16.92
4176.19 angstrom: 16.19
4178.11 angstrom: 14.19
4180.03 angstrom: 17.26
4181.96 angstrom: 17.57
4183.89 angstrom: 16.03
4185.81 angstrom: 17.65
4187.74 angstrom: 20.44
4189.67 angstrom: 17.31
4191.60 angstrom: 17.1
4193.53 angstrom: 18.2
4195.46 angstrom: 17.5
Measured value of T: 1.61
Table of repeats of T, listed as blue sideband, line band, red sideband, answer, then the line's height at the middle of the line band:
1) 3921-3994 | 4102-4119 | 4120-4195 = -0.8 angstrom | 15.7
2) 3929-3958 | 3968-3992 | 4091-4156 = -1.7 angstrom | 10.5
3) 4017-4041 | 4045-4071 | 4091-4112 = 0.3 angstrom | 17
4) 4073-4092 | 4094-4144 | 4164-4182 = 0.3 angstrom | 17.1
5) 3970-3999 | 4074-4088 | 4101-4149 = -0.8 angstrom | 15.9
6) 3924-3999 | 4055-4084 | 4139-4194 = -4.6 angstrom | 14.1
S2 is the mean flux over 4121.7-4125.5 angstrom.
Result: 18.3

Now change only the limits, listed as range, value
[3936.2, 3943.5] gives 7.43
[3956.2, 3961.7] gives 12.1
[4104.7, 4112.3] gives 16.5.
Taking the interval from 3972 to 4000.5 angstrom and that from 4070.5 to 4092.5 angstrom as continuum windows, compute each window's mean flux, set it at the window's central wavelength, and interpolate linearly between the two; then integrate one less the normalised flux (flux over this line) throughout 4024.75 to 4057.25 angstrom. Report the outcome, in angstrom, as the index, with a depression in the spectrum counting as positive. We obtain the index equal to -3.4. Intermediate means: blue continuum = 14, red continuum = 17.1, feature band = 17.4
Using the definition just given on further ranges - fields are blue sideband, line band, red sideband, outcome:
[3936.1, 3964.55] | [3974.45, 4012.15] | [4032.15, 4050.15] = -4.17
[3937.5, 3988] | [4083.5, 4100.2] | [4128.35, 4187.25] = -3.22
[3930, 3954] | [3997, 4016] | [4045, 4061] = -4.25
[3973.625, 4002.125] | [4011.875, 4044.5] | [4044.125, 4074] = -3.49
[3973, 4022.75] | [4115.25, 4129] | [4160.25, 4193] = -0.92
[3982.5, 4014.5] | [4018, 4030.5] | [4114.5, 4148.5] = -1.05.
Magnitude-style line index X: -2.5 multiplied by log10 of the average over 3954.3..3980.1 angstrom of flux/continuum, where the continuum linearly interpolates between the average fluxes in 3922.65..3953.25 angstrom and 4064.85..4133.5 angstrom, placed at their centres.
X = 0.159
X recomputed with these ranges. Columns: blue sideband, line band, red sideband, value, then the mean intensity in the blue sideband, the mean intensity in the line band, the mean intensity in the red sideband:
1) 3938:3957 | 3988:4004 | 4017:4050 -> -0.144 mag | 10.9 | 16.6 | 17.4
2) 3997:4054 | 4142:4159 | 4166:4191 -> 0.010 mag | 17.1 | 16.9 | 17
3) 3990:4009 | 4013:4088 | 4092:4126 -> -0.038 mag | 16.3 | 17.1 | 16.7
